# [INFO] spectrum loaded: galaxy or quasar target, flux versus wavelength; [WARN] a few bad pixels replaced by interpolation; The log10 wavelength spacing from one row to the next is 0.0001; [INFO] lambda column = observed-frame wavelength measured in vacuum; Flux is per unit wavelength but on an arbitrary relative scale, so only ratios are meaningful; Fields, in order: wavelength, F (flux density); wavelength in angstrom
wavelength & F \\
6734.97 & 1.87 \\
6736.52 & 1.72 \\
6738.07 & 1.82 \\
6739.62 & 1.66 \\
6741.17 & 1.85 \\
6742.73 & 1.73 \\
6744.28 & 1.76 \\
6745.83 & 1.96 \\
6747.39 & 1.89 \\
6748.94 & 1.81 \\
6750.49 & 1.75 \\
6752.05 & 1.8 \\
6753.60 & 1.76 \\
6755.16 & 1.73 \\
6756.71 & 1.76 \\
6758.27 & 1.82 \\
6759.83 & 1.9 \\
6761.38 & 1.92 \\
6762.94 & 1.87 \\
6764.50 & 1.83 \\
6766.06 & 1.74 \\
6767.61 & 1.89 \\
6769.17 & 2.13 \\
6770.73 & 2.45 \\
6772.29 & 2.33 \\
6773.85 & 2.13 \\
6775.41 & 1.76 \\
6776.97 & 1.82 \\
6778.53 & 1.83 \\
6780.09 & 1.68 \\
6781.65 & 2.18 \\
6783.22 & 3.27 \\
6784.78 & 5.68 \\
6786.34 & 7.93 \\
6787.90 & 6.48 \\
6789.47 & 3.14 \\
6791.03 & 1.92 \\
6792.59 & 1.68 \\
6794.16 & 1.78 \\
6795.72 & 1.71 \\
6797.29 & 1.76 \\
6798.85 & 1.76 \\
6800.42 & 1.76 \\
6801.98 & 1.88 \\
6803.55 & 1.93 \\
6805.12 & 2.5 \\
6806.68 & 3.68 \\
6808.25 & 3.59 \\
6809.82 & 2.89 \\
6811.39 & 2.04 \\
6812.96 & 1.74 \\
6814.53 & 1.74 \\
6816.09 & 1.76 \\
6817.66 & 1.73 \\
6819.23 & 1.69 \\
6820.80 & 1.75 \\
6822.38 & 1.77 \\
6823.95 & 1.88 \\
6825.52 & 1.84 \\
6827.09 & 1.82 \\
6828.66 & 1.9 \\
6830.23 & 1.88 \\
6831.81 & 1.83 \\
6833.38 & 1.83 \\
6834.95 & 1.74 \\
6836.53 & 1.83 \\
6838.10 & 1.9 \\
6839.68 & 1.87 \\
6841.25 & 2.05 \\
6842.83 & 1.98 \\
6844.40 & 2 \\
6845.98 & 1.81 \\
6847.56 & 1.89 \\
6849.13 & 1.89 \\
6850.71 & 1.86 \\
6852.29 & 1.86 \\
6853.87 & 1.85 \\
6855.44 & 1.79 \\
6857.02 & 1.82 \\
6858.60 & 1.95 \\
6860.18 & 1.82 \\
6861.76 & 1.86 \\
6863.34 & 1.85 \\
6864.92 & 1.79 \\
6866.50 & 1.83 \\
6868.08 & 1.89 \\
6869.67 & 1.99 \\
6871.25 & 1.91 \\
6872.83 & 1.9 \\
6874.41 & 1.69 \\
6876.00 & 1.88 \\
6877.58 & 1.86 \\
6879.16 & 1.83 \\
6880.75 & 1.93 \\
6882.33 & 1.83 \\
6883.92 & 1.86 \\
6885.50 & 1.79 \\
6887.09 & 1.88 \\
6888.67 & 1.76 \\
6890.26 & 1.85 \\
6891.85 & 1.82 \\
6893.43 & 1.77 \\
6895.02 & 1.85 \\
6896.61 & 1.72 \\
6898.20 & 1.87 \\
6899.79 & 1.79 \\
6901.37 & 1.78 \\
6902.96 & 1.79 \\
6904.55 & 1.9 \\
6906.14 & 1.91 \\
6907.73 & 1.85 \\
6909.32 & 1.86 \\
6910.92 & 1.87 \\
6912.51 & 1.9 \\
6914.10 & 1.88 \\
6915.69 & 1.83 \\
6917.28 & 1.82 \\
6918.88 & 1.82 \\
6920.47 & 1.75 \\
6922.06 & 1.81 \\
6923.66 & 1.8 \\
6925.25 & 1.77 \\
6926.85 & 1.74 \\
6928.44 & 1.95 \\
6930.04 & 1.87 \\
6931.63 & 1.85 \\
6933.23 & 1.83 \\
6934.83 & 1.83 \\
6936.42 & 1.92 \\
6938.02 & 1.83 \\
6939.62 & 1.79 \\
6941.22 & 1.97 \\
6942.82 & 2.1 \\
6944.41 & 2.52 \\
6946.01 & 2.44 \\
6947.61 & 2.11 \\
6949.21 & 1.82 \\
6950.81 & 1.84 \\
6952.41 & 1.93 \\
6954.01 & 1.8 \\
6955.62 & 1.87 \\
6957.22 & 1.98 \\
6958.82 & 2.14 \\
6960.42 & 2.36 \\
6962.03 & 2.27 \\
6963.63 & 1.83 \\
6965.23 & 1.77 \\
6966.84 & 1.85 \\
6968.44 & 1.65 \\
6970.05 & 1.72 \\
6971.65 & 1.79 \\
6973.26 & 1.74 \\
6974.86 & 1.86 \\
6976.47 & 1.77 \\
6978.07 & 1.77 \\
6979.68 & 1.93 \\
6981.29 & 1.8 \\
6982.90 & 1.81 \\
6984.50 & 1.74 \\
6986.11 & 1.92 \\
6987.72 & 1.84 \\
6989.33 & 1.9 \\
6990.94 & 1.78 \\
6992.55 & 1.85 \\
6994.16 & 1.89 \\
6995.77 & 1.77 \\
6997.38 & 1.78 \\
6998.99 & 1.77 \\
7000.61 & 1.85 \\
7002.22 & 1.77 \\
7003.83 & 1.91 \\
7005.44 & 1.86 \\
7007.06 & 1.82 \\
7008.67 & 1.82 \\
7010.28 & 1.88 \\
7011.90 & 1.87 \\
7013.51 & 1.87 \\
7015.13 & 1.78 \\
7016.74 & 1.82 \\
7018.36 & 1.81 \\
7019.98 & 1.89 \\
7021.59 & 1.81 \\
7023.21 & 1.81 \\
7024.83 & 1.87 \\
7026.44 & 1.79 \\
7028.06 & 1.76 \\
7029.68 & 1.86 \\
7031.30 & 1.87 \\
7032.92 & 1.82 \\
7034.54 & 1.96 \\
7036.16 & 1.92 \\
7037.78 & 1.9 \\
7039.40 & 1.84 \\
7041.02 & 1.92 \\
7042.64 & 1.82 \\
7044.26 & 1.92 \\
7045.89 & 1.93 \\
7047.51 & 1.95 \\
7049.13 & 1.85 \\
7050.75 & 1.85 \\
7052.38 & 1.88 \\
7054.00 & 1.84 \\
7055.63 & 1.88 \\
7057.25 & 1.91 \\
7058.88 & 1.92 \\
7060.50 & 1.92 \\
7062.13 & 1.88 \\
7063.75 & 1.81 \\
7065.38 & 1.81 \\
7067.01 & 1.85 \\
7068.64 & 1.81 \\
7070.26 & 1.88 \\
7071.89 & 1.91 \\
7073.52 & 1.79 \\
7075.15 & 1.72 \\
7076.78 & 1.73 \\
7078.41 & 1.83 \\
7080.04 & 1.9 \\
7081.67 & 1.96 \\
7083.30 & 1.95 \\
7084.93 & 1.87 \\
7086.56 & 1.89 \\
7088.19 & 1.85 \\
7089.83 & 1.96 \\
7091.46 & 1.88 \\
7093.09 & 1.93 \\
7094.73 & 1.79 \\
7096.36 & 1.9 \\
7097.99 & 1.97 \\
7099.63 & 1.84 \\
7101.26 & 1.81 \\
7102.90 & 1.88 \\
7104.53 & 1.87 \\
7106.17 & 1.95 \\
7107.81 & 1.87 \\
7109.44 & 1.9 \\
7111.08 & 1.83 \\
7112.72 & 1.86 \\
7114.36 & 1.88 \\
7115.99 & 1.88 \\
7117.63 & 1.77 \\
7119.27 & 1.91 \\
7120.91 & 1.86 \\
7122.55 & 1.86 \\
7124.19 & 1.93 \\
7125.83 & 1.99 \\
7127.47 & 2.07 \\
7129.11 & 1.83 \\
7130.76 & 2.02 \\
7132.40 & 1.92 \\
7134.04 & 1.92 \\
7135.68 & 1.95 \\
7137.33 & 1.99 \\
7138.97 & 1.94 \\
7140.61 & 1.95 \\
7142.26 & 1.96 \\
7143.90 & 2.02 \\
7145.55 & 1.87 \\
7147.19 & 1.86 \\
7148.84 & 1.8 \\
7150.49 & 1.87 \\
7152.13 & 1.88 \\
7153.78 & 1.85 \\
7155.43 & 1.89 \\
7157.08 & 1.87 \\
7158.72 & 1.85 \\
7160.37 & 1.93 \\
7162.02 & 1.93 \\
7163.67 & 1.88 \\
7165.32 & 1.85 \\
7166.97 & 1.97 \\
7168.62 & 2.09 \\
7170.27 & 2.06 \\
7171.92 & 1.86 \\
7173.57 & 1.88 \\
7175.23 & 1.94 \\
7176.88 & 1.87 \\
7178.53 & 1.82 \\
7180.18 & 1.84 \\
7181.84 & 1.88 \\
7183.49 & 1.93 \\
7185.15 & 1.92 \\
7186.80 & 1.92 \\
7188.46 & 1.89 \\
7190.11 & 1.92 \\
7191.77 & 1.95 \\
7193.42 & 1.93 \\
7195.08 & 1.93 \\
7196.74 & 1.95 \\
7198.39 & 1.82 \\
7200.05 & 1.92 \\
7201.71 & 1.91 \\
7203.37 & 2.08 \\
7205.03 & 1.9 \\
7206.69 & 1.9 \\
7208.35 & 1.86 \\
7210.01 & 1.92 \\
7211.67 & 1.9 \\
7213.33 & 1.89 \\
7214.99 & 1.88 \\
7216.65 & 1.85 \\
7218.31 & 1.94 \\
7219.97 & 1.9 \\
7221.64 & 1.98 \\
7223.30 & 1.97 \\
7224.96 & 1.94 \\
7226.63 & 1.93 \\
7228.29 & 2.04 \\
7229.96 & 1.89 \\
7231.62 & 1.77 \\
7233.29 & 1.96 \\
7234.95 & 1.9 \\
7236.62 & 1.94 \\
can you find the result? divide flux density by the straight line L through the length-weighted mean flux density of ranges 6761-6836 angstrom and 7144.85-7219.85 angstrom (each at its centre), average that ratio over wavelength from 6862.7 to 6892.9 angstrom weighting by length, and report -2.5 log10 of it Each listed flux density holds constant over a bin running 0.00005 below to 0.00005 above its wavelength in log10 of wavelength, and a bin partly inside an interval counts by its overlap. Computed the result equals 0.21 mag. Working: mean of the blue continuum 2.33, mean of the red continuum 1.9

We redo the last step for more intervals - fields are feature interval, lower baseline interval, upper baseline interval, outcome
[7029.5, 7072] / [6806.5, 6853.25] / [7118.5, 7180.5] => 0.03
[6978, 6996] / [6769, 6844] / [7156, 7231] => 0.17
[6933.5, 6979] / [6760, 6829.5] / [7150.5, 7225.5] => 0.13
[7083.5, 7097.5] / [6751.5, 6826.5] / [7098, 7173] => 0.04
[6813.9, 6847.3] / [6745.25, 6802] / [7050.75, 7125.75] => 0.22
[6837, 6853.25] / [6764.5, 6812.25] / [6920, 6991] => 0.24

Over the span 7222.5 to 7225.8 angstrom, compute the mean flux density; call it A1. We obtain 1.95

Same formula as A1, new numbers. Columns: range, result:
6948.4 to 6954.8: 1.85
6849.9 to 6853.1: 1.86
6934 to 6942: 1.87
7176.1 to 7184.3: 1.87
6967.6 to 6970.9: 1.69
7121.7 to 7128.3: 1.96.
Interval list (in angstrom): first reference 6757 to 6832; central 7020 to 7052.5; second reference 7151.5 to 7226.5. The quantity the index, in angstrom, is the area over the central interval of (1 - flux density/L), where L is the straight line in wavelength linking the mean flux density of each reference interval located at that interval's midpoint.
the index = 3.26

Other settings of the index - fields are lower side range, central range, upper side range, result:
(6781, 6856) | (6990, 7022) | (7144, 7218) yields 4.1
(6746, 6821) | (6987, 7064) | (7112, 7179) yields 7.3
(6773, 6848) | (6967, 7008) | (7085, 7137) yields 5.1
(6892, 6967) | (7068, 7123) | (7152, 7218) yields 1.1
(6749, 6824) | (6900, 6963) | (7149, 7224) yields 7.2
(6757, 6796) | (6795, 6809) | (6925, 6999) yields 1.2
